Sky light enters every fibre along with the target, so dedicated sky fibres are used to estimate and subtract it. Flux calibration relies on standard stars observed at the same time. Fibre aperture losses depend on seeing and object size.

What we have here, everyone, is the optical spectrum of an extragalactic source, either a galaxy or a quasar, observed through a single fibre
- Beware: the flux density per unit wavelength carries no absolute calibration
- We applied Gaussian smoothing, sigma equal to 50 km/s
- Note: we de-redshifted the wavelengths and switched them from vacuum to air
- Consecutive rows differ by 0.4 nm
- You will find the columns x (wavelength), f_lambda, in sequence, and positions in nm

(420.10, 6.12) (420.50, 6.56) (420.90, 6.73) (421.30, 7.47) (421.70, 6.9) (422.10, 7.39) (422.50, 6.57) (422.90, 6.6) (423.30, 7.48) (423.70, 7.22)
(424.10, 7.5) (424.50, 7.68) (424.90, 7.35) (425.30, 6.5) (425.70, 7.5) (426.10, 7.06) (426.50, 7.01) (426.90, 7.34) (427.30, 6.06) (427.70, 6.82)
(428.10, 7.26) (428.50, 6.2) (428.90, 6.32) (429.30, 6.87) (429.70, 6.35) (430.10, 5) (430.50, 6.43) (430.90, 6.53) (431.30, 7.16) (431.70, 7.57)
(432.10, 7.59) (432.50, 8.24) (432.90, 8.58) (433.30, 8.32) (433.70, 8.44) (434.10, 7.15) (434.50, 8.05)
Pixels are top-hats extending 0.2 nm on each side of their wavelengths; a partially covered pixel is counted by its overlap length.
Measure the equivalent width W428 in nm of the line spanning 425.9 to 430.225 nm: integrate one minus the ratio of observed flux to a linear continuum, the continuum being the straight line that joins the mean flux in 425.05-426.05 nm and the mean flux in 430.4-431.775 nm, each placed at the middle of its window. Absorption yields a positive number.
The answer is 0.23 nm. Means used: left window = 7.03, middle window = 6.6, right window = 6.9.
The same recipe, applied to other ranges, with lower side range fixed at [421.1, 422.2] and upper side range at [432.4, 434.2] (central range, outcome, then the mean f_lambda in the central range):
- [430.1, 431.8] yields 0.29 nm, 6.66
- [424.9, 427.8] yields 0.26 nm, 6.93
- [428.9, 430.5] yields 0.35 nm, 6.15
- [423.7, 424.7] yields -0.01 nm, 7.52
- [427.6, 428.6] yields 0.12 nm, 6.81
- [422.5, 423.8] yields 0.06 nm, 7.01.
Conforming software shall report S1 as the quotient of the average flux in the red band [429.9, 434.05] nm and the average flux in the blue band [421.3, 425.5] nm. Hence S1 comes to 1.0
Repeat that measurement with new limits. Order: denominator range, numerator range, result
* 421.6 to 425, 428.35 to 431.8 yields 0.90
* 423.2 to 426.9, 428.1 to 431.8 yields 0.90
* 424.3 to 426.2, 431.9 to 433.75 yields 1.14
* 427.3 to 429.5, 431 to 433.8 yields 1.19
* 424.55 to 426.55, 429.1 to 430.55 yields 0.86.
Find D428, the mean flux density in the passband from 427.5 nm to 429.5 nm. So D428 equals 6.69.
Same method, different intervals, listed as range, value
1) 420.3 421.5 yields 6.92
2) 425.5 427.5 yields 6.99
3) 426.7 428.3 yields 6.87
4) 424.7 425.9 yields 7.12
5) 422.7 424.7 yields 7.3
